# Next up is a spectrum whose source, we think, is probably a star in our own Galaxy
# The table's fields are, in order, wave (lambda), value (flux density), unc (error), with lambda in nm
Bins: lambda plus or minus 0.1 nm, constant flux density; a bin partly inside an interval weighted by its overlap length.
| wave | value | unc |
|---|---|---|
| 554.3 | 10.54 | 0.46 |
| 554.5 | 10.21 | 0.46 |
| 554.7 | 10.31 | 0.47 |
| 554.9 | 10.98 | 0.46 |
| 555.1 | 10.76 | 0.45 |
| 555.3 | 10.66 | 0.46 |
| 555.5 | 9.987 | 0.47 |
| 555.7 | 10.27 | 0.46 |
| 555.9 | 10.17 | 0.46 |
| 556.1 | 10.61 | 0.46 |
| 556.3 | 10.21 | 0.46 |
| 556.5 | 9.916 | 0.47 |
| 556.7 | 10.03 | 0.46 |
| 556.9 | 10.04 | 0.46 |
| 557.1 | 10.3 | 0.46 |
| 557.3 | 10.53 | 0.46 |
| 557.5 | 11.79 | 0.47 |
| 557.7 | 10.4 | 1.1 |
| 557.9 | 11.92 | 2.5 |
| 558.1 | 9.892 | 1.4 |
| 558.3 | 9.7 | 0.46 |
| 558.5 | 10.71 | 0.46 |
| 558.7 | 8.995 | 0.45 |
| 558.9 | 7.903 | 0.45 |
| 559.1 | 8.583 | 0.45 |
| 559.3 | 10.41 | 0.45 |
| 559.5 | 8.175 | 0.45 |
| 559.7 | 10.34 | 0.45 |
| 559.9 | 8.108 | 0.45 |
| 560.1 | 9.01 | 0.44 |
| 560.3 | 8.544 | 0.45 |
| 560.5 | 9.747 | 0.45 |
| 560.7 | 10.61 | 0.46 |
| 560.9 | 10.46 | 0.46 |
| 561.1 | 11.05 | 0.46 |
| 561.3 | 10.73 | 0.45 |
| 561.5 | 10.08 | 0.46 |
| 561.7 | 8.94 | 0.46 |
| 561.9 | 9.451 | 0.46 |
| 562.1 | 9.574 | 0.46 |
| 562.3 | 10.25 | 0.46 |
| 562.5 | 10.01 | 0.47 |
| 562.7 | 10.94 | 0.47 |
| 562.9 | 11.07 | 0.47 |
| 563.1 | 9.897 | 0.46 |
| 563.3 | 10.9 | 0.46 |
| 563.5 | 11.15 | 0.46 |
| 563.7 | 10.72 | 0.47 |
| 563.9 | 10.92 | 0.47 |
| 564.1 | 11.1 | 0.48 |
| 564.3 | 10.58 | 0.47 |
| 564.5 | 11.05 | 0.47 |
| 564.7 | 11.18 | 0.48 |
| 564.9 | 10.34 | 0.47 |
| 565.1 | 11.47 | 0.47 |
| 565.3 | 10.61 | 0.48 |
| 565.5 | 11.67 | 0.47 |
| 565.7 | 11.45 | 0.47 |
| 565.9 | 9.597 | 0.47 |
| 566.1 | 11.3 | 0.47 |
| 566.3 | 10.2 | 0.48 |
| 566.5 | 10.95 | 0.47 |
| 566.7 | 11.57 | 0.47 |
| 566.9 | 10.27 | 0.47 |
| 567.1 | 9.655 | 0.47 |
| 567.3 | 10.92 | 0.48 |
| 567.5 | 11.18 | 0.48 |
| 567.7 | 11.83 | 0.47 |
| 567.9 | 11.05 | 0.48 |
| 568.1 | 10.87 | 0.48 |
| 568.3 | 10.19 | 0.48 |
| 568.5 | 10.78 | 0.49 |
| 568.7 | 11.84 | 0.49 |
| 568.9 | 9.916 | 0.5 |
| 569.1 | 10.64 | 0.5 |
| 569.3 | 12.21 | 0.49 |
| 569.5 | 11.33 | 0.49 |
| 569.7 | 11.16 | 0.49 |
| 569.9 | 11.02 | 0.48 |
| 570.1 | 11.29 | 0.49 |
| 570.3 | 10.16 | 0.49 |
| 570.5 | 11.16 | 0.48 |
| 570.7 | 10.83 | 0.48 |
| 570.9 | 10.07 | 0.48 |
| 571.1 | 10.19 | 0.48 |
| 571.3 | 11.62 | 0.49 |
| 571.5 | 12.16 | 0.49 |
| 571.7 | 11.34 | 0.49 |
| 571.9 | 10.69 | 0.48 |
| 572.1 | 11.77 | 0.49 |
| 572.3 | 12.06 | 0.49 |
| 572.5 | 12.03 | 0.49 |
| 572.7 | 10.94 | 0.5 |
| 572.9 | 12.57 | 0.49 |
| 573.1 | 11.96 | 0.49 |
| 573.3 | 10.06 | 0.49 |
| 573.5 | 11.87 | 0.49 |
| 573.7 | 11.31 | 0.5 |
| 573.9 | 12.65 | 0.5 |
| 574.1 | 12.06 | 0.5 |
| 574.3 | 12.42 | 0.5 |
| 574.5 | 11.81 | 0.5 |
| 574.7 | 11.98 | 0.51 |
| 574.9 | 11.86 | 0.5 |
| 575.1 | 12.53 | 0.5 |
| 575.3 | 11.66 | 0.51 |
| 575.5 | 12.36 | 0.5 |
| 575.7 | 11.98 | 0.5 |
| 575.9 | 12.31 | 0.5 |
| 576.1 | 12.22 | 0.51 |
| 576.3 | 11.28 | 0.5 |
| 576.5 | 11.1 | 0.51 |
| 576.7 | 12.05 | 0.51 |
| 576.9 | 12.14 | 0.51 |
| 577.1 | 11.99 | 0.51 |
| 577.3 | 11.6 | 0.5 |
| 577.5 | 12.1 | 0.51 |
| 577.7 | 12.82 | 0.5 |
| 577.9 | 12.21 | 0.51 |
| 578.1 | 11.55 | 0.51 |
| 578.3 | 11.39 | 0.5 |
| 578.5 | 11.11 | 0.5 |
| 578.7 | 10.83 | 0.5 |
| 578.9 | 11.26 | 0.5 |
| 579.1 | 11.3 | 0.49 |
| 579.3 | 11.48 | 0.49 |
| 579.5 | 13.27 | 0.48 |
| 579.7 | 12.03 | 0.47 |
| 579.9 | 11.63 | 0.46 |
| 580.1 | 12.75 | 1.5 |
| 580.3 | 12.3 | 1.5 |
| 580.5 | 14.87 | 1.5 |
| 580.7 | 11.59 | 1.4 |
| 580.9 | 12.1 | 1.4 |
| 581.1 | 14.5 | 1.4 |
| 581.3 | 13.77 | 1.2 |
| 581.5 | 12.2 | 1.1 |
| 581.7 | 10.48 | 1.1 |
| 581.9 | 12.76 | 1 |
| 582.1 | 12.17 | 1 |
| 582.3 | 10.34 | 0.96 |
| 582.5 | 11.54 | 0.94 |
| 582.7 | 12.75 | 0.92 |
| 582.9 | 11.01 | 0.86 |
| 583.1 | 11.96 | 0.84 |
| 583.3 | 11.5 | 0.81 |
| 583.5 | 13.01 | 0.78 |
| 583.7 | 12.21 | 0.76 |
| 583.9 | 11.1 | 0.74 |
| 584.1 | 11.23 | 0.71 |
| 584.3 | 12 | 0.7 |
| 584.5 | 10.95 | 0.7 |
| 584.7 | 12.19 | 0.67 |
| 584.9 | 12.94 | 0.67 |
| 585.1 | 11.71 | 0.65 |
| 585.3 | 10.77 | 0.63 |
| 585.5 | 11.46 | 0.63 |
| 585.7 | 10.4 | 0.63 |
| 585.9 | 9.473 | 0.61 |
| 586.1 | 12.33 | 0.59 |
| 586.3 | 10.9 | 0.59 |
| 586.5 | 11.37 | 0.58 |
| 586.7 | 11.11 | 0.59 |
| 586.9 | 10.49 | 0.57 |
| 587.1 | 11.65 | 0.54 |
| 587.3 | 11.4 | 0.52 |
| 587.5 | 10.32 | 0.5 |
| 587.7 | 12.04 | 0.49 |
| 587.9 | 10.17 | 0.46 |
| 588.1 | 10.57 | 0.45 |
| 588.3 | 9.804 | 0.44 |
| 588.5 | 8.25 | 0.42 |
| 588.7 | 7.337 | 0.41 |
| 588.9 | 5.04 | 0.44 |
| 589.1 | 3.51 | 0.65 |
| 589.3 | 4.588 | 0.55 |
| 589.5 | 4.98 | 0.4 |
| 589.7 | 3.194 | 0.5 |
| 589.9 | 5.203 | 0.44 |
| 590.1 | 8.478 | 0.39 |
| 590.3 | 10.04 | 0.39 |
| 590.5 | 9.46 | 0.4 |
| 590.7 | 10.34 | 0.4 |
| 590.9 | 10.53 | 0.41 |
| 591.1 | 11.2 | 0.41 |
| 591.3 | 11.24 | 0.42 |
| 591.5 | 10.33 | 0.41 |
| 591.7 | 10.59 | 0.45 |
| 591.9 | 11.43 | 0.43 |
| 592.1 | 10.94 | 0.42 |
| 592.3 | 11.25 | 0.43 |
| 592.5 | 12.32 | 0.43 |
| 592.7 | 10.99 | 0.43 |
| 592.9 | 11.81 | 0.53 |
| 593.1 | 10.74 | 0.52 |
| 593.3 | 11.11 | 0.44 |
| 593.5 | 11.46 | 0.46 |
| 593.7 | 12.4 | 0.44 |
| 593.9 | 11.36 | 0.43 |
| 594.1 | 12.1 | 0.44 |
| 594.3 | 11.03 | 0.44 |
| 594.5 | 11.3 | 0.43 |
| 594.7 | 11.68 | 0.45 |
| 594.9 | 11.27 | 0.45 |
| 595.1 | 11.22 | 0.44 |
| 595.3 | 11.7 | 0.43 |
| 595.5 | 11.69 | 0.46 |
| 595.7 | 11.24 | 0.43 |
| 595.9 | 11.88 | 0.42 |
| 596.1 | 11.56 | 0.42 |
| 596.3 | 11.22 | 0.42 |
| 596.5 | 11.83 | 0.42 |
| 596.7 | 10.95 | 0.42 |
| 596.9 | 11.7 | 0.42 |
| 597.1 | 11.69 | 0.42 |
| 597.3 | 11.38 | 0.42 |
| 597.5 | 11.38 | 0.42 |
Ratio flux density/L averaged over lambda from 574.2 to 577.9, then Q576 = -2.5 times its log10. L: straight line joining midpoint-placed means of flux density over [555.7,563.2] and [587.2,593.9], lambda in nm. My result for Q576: -0.23 mag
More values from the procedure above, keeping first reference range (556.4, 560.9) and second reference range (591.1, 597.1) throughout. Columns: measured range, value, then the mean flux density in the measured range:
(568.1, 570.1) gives -0.07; 11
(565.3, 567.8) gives -0.07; 10.9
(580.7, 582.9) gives -0.13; 12.2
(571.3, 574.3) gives -0.12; 11.7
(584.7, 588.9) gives 0.04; 10.6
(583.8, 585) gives -0.07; 11.7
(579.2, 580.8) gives -0.16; 12.5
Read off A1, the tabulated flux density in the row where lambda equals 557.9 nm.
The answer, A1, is 11.92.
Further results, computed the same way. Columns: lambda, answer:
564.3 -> 10.58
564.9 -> 10.34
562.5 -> 10.01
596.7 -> 10.95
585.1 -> 11.71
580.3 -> 12.3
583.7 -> 12.21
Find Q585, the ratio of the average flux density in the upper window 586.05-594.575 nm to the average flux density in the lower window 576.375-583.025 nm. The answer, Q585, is 0.82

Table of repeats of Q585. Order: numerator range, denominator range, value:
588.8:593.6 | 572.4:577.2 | 0.77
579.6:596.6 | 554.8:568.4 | 1.05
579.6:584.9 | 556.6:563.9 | 1.21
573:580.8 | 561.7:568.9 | 1.11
